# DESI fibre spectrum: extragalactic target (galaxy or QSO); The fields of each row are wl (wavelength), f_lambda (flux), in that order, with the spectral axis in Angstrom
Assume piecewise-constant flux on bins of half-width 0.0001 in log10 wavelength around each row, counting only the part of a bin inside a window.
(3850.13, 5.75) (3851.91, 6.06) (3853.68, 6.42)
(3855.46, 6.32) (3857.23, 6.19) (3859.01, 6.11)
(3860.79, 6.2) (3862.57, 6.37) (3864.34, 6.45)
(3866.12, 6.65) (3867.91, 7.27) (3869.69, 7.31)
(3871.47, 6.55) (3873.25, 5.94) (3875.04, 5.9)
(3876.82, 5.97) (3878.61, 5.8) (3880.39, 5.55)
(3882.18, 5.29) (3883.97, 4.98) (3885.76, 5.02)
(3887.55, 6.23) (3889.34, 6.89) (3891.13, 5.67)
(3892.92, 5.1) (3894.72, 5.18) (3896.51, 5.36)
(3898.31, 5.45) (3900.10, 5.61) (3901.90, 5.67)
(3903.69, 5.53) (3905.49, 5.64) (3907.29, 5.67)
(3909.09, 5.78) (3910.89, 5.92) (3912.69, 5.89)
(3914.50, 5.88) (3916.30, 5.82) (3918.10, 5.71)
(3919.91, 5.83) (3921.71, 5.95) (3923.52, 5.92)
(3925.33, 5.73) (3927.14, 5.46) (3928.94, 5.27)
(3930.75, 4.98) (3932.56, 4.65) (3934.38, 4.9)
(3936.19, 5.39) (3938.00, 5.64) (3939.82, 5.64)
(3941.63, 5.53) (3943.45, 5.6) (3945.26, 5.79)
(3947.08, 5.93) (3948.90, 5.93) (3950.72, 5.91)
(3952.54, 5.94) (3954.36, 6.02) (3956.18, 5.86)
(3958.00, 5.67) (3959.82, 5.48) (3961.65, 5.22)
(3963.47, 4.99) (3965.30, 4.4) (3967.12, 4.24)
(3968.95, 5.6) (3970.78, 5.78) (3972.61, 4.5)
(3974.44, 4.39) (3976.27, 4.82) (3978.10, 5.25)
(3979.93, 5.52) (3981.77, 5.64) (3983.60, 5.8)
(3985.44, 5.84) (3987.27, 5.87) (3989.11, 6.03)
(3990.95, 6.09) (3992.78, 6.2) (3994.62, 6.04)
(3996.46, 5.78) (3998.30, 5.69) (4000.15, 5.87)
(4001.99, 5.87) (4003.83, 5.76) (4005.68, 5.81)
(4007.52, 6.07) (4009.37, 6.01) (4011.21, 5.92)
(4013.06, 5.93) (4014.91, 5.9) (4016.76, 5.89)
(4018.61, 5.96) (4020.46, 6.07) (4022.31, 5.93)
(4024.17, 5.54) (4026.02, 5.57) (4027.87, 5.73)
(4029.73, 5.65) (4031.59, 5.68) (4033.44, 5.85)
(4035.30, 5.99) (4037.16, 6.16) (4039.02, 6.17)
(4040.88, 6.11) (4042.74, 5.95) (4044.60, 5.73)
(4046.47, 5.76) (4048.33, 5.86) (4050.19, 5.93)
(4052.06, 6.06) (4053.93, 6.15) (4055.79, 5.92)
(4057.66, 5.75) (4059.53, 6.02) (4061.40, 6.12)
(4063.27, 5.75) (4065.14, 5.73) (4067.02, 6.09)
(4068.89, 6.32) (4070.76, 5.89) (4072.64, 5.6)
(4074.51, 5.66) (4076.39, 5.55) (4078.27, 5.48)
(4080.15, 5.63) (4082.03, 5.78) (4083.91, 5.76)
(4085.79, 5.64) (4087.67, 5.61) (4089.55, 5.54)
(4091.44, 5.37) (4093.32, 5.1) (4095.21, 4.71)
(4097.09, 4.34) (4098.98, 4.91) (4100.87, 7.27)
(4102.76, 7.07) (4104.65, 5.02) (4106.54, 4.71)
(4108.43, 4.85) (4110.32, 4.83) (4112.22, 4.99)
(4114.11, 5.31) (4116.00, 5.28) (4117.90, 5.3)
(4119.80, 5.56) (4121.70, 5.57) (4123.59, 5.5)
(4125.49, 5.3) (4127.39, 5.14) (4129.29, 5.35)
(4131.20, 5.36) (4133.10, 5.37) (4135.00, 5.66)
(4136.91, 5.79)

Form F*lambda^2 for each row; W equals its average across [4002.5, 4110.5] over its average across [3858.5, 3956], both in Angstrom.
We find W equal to 1.1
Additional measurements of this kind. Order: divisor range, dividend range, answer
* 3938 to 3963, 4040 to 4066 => 1.09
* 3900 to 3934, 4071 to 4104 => 1.08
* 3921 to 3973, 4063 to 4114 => 1.09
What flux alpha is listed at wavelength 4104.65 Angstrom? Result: 5.02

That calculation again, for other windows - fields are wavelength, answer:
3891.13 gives 5.67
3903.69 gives 5.53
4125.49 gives 5.3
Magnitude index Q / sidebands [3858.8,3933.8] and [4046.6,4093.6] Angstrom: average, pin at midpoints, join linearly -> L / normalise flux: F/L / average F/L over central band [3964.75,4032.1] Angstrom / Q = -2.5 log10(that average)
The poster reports 0.03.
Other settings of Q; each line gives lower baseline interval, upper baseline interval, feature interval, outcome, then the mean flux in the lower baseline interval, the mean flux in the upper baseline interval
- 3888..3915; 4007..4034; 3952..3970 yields 0.084 mag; 5.69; 5.84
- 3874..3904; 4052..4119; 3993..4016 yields -0.058 mag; 5.6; 5.58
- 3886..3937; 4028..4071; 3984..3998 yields -0.030 mag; 5.6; 5.94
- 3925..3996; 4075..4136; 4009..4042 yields -0.086 mag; 5.48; 5.4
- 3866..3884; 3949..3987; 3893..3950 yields 0.032 mag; 6.14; 5.37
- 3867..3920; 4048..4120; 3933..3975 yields 0.066 mag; 5.81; 5.6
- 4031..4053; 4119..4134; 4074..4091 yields 0.012 mag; 5.94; 5.39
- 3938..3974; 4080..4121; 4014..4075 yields -0.092 mag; 5.46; 5.39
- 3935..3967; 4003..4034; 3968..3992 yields 0.039 mag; 5.55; 5.84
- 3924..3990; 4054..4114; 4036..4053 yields -0.082 mag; 5.43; 5.58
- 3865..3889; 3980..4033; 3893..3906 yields 0.106 mag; 6.06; 5.86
